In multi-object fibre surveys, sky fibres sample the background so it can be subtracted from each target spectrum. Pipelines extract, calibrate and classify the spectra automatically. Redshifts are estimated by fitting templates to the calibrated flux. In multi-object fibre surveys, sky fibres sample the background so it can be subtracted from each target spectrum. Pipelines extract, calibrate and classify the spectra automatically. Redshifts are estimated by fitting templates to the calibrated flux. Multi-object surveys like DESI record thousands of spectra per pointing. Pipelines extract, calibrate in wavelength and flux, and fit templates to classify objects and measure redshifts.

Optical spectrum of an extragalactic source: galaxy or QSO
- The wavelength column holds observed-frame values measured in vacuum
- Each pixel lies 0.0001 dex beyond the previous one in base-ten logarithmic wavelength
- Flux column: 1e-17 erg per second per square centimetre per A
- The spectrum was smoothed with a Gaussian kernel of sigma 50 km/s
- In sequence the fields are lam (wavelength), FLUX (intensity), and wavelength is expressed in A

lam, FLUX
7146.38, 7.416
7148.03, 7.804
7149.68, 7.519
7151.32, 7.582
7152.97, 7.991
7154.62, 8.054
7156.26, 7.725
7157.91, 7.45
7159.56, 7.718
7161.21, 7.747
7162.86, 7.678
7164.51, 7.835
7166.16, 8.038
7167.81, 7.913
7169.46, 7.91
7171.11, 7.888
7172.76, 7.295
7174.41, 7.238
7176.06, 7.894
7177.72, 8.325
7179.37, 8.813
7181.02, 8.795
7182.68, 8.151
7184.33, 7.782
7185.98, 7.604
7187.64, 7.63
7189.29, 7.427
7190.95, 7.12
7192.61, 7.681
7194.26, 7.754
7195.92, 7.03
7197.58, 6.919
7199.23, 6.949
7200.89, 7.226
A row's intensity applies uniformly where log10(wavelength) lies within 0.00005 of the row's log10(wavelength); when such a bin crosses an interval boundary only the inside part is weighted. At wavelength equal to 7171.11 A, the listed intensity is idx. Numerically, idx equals 7.888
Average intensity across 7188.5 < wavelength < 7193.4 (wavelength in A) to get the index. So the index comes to 7.39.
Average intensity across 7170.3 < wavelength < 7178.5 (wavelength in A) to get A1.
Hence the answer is 7.72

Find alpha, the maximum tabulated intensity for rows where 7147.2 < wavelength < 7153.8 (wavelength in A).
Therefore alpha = 7.991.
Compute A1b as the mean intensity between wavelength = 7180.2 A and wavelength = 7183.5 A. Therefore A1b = 8.46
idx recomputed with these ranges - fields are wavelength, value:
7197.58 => 6.919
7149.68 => 7.519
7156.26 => 7.725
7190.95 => 7.12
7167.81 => 7.913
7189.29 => 7.427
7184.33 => 7.782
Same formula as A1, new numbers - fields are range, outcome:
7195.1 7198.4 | 6.97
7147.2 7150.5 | 7.65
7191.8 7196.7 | 7.5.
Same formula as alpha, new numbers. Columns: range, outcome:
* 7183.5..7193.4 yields 7.782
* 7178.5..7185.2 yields 8.813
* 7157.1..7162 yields 7.747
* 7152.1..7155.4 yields 8.054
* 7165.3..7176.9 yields 8.038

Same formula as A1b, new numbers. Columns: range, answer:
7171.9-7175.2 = 7.28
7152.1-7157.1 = 7.92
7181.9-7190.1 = 7.72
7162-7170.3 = 7.87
